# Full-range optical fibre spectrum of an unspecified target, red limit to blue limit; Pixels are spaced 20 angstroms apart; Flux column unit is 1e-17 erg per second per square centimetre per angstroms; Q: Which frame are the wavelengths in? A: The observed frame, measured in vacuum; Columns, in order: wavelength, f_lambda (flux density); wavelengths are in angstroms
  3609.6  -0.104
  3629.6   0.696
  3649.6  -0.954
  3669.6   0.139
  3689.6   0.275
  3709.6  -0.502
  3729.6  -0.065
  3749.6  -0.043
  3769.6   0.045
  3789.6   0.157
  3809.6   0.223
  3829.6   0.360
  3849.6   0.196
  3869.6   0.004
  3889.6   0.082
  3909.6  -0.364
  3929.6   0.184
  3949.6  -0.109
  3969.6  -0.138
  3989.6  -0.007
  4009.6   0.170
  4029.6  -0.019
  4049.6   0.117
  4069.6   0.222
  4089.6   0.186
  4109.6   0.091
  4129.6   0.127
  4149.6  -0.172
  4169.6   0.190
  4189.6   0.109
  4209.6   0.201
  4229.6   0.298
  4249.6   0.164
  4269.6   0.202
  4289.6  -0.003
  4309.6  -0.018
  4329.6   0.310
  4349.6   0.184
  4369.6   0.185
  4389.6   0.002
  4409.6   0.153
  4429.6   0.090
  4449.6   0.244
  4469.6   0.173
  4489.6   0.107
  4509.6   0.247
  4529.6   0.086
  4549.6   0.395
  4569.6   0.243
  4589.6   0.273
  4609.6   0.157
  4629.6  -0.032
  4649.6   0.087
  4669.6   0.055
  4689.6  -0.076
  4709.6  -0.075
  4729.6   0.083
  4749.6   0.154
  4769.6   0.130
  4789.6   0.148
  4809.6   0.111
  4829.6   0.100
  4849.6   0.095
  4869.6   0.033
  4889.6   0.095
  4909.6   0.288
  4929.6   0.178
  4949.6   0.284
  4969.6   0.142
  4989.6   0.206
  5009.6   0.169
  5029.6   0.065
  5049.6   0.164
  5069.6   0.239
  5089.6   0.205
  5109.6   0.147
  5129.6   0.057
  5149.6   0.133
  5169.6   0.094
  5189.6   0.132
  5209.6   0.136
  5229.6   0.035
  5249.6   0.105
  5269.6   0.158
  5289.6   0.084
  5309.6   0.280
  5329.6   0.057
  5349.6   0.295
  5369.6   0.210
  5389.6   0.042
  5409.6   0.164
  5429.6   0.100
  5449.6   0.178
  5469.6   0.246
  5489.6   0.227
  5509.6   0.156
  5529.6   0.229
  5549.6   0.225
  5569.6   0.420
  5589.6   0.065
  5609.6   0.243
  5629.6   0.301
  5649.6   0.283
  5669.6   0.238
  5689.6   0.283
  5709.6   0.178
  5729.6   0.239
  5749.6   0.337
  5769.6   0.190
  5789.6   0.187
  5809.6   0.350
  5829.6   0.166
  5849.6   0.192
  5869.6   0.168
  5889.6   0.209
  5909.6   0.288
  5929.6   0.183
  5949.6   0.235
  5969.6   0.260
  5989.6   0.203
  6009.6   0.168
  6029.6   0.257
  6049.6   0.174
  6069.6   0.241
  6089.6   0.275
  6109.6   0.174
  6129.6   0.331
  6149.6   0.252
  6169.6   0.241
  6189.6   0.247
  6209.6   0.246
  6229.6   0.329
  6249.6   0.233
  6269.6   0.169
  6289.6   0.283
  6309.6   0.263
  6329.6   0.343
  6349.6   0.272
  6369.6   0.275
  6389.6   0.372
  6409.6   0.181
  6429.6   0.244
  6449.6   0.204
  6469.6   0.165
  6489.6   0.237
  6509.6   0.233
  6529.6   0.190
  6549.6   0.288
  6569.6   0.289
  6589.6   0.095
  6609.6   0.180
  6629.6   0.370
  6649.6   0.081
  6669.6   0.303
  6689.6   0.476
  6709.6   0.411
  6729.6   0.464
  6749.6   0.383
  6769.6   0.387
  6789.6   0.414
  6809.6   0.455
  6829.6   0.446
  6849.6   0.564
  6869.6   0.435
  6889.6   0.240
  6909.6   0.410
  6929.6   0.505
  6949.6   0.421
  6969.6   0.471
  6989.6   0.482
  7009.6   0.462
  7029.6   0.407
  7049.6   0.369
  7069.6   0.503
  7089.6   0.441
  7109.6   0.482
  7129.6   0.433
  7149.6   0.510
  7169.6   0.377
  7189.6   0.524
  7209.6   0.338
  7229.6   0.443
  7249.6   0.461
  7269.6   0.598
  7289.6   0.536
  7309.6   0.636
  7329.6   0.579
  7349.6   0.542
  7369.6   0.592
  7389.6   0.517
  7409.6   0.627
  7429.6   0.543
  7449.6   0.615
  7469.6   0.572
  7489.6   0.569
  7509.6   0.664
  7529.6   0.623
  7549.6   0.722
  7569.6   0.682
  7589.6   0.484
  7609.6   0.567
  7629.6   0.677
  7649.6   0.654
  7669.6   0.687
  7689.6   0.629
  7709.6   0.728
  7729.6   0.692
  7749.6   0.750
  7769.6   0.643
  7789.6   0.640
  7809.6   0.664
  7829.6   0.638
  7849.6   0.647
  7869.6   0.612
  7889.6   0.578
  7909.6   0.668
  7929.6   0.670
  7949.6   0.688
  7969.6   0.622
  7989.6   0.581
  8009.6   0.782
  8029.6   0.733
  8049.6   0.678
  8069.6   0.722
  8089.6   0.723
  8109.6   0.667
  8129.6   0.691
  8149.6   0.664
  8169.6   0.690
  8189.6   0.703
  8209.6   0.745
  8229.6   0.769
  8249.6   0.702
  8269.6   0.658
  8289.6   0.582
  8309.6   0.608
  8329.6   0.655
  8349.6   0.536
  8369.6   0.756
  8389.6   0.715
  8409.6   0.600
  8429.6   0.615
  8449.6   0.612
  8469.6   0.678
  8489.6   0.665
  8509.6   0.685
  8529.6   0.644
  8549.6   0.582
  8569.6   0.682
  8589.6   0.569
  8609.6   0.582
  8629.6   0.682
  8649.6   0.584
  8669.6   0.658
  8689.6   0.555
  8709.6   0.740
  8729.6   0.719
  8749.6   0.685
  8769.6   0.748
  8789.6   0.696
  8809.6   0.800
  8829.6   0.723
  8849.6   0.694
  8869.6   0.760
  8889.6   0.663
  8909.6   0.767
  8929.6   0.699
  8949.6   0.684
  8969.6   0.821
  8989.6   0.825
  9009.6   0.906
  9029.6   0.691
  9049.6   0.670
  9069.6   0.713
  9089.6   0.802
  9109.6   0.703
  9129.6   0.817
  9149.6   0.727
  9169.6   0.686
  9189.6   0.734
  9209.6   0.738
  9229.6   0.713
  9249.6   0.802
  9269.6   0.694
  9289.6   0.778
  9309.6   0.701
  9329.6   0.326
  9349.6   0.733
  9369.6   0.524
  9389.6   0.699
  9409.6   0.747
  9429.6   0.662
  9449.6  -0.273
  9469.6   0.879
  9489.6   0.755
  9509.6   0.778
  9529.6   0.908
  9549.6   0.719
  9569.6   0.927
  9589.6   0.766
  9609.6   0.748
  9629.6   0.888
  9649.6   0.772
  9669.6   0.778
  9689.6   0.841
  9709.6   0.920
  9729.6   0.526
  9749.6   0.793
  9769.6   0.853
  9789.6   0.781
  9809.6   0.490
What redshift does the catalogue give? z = 0.68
